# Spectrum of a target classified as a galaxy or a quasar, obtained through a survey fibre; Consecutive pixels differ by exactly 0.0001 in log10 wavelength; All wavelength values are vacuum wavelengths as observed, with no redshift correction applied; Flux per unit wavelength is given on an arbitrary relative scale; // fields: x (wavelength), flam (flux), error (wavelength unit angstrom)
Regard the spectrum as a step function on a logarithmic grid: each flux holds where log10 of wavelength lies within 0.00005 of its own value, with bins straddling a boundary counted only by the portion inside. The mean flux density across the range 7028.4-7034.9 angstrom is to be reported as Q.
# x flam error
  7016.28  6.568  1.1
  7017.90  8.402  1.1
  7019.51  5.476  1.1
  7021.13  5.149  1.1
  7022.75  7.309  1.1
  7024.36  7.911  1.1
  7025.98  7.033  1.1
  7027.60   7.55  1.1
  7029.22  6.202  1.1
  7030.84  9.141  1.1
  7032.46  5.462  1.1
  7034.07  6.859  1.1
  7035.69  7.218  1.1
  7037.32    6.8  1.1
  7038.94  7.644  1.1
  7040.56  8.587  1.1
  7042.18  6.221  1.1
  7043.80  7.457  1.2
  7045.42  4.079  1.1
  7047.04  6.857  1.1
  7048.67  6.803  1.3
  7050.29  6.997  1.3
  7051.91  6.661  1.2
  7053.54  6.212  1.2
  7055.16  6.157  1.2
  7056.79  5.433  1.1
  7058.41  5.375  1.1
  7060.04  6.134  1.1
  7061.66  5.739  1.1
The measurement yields 6.92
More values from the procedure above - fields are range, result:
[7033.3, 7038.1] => 6.95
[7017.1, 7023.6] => 6.6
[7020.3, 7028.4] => 6.98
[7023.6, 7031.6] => 7.55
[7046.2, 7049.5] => 6.8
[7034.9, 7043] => 7.29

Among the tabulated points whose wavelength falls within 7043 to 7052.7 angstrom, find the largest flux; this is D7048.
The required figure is 7.457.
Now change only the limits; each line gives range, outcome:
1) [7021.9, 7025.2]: 7.911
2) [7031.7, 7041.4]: 8.587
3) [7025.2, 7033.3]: 9.141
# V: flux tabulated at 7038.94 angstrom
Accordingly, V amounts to 7.644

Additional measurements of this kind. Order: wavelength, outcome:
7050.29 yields 6.997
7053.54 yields 6.212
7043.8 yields 7.457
